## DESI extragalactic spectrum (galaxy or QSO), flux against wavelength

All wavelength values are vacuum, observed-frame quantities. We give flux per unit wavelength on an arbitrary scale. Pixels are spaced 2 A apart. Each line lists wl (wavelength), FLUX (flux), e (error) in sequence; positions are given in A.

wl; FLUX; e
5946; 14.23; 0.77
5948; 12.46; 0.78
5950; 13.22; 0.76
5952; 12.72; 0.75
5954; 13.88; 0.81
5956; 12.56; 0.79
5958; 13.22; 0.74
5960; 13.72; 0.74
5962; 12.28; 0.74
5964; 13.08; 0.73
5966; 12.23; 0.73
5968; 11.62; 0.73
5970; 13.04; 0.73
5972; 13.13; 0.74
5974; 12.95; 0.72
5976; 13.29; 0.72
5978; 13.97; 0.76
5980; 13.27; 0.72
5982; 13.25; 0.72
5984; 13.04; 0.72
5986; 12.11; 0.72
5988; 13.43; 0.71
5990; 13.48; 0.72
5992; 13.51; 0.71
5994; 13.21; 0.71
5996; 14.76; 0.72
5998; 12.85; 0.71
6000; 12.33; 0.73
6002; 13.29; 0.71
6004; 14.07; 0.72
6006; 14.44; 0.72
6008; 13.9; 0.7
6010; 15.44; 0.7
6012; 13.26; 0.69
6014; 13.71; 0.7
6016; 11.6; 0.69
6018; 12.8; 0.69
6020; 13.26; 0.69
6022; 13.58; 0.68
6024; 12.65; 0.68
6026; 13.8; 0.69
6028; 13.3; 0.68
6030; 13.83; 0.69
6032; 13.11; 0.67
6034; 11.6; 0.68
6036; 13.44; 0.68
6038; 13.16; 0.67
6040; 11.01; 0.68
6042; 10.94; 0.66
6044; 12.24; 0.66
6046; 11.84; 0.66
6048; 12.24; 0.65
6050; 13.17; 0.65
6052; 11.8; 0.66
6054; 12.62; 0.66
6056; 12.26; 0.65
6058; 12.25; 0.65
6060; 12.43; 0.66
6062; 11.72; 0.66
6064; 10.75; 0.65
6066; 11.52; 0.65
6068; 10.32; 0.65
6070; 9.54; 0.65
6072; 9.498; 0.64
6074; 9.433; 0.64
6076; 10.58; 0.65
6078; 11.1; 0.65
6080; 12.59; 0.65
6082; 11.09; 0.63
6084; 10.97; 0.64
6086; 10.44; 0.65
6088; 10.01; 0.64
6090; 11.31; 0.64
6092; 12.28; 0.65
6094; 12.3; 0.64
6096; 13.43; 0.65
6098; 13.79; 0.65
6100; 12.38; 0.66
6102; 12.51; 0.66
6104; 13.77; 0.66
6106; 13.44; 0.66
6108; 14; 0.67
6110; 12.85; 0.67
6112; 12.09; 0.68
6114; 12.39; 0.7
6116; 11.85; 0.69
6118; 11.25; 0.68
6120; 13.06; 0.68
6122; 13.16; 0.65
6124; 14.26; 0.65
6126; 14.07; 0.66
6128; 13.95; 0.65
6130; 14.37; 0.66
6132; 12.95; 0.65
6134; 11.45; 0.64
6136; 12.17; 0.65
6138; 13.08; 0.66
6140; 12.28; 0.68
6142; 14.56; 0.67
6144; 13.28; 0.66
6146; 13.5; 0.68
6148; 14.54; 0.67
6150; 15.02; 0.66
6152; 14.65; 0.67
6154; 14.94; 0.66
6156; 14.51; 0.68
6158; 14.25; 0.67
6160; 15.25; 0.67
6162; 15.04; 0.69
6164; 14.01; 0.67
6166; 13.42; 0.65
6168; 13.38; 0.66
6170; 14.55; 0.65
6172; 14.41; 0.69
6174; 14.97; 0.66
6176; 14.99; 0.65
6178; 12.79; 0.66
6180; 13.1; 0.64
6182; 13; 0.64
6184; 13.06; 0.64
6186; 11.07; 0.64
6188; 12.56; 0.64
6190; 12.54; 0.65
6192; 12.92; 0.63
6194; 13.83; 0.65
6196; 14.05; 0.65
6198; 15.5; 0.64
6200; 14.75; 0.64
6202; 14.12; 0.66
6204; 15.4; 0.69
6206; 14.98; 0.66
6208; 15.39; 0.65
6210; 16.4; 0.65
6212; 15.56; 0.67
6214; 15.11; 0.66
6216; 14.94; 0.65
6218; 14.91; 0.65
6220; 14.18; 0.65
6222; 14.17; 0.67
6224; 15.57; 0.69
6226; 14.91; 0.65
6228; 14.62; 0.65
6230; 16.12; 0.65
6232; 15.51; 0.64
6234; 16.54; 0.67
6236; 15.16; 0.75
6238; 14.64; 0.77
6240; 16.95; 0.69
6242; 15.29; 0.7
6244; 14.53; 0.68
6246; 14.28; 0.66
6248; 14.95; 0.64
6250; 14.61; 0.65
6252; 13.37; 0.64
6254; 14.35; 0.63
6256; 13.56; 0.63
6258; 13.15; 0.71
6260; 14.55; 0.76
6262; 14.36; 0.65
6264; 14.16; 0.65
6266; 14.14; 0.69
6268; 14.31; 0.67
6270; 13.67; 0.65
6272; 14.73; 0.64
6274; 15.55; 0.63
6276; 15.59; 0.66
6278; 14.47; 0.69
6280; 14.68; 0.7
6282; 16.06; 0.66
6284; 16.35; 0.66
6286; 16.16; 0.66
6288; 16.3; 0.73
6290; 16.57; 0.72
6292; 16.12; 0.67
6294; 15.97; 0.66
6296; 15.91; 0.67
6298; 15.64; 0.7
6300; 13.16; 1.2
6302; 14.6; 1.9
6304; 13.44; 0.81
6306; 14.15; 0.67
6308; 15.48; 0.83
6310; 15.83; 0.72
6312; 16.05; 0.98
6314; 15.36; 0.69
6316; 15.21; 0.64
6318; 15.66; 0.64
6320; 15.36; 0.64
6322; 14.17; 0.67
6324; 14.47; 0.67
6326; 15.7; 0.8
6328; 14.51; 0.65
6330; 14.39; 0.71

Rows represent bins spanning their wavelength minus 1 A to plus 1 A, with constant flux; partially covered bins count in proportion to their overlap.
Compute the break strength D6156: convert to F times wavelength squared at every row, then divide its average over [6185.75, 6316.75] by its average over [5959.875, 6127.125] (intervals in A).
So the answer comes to 1.27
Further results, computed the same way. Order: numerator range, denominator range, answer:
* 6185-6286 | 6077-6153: 1.19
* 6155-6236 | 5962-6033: 1.16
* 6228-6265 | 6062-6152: 1.25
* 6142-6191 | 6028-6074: 1.22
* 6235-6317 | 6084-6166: 1.19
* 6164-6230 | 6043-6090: 1.31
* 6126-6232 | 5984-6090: 1.20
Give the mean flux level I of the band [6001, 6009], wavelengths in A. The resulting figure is 13.9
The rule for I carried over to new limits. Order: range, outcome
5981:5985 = 13.1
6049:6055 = 12.5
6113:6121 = 12.1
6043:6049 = 12.1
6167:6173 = 14.1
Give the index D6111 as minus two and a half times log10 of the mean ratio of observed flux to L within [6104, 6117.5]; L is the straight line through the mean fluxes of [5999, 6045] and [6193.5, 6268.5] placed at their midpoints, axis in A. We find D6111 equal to 0.08 mag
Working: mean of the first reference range 13.1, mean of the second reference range 14.8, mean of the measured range 12.8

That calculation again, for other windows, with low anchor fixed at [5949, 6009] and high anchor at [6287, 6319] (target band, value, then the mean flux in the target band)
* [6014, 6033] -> 0.03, 13.1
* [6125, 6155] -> 0.05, 13.7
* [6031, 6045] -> 0.12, 12.2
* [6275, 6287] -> -0.03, 15.6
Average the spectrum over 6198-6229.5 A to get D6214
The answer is 15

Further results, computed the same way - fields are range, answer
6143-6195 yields 13.8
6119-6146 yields 13.3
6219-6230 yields 14.8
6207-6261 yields 14.9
